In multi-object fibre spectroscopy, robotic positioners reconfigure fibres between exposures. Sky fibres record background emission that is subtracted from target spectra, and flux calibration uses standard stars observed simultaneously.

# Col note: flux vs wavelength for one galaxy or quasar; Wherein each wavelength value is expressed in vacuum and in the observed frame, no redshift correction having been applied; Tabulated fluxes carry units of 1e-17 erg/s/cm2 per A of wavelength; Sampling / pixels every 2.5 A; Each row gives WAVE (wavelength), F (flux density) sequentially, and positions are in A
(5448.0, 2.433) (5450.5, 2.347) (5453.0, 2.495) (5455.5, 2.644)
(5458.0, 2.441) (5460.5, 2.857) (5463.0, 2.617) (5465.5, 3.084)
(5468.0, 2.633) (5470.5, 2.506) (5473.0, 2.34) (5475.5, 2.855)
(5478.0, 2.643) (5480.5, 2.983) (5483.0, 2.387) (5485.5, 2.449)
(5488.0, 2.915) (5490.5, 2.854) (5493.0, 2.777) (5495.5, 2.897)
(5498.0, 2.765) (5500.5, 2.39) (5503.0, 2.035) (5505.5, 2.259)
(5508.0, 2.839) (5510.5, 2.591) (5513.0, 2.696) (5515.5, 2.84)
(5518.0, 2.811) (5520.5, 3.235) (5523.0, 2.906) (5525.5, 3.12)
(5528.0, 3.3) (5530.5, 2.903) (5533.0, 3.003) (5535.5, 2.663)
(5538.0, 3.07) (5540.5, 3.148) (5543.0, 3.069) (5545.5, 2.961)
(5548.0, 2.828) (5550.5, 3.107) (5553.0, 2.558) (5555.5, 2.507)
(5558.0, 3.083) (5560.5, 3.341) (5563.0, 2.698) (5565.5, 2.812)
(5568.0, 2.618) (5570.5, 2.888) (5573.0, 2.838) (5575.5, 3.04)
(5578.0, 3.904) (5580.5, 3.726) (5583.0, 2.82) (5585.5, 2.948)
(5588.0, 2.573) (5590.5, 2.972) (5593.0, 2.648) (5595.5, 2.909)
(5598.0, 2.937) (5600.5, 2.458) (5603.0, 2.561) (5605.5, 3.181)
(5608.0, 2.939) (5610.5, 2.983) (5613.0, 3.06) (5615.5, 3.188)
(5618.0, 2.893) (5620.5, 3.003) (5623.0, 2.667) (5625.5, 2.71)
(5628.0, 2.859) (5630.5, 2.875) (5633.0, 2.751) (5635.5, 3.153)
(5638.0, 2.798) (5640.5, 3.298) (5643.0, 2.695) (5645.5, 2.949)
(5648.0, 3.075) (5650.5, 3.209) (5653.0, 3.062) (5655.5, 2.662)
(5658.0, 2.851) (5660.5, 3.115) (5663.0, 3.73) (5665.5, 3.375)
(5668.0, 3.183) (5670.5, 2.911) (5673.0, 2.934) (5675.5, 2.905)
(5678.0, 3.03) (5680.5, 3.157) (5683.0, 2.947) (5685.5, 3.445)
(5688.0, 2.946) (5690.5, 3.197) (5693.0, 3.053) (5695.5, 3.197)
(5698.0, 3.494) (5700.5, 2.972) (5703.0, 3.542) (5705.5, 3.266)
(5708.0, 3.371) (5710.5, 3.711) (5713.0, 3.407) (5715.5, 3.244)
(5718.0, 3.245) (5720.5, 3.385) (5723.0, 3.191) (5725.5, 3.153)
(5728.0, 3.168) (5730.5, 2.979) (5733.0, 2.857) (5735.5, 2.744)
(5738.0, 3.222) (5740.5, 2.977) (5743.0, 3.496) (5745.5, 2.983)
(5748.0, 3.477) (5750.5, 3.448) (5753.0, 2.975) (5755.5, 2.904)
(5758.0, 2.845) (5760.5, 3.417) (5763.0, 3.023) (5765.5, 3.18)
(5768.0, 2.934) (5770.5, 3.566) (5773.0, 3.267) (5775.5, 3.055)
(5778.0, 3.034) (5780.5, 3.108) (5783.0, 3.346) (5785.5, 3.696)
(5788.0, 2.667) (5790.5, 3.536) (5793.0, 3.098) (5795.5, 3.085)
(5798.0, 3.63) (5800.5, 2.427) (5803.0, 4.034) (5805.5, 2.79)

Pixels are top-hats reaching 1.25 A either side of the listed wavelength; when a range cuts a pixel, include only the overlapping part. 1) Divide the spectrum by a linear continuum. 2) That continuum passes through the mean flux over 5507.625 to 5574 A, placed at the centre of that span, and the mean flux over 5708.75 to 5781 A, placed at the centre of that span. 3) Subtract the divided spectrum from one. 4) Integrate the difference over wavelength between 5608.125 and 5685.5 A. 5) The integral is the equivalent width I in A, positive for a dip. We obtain 0.98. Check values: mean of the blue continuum 2.91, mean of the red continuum 3.17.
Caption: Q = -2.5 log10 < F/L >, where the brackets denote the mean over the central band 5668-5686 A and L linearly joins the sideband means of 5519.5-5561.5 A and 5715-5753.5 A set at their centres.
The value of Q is 0.02 mag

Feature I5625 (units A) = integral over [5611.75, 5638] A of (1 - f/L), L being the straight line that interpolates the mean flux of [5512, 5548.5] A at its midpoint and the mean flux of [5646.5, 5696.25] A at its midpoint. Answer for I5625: 1.26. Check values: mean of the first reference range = 2.98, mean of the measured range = 2.91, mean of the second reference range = 3.1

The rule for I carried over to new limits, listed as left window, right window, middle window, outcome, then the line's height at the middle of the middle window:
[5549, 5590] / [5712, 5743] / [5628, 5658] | 1.0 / 3.05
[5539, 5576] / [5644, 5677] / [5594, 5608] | 0.7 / 2.97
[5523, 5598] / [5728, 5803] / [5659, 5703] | -1.2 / 3.08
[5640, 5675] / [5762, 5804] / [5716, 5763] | 0.4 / 3.16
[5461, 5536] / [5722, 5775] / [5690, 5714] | -2.1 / 3.06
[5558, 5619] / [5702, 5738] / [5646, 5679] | 0.4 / 3.11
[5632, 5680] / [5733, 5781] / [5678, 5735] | -2.4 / 3.09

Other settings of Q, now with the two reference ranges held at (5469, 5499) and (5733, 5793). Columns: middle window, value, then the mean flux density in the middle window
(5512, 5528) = -0.080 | 2.97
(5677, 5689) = -0.029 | 3.11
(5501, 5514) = 0.109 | 2.47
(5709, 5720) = -0.107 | 3.4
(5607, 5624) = -0.019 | 2.97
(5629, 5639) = 0.019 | 2.9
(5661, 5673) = -0.087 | 3.25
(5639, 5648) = -0.010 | 2.99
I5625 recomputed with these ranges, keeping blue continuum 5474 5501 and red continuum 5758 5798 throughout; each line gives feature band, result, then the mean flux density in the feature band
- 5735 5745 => 0.04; 3.13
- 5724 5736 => 0.48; 3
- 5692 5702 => -0.40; 3.19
